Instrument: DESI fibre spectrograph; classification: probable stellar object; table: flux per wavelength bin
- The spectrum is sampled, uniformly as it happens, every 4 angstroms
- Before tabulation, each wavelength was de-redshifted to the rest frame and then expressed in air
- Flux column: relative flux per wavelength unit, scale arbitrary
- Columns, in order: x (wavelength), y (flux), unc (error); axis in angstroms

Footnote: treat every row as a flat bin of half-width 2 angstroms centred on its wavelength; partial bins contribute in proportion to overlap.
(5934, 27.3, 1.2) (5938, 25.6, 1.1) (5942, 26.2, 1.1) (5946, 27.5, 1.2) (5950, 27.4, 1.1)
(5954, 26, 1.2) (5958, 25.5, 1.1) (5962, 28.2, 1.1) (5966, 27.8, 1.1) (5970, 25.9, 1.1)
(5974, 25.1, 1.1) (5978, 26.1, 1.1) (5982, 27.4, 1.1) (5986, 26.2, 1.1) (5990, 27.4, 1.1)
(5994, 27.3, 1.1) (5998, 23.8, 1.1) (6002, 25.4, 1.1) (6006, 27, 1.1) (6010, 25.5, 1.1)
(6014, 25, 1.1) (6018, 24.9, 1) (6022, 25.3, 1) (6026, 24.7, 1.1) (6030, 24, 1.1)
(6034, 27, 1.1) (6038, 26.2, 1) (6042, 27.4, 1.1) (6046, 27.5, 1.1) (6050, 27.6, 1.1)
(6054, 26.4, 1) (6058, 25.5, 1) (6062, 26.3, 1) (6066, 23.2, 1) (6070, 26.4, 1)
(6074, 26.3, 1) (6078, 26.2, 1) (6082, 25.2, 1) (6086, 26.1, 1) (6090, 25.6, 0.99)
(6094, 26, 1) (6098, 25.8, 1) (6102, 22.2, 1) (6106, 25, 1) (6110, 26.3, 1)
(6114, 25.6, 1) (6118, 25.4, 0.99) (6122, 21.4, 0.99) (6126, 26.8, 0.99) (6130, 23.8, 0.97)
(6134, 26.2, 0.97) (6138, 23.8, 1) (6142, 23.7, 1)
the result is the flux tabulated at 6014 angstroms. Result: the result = 25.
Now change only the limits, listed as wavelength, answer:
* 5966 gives 27.8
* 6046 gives 27.5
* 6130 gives 23.8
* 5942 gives 26.2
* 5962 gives 28.2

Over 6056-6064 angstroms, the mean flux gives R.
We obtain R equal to 25.9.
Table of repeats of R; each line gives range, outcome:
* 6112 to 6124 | 24.1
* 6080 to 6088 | 25.6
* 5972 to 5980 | 25.6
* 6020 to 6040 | 25.4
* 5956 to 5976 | 26.5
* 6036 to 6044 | 26.8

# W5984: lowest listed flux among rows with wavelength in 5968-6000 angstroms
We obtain 23.8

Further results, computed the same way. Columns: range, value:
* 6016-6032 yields 24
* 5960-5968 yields 27.8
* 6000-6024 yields 24.9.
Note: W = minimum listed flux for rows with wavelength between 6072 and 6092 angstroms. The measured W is 25.2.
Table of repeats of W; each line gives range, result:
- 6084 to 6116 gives 22.2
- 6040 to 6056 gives 26.4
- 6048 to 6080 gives 23.2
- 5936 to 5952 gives 25.6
